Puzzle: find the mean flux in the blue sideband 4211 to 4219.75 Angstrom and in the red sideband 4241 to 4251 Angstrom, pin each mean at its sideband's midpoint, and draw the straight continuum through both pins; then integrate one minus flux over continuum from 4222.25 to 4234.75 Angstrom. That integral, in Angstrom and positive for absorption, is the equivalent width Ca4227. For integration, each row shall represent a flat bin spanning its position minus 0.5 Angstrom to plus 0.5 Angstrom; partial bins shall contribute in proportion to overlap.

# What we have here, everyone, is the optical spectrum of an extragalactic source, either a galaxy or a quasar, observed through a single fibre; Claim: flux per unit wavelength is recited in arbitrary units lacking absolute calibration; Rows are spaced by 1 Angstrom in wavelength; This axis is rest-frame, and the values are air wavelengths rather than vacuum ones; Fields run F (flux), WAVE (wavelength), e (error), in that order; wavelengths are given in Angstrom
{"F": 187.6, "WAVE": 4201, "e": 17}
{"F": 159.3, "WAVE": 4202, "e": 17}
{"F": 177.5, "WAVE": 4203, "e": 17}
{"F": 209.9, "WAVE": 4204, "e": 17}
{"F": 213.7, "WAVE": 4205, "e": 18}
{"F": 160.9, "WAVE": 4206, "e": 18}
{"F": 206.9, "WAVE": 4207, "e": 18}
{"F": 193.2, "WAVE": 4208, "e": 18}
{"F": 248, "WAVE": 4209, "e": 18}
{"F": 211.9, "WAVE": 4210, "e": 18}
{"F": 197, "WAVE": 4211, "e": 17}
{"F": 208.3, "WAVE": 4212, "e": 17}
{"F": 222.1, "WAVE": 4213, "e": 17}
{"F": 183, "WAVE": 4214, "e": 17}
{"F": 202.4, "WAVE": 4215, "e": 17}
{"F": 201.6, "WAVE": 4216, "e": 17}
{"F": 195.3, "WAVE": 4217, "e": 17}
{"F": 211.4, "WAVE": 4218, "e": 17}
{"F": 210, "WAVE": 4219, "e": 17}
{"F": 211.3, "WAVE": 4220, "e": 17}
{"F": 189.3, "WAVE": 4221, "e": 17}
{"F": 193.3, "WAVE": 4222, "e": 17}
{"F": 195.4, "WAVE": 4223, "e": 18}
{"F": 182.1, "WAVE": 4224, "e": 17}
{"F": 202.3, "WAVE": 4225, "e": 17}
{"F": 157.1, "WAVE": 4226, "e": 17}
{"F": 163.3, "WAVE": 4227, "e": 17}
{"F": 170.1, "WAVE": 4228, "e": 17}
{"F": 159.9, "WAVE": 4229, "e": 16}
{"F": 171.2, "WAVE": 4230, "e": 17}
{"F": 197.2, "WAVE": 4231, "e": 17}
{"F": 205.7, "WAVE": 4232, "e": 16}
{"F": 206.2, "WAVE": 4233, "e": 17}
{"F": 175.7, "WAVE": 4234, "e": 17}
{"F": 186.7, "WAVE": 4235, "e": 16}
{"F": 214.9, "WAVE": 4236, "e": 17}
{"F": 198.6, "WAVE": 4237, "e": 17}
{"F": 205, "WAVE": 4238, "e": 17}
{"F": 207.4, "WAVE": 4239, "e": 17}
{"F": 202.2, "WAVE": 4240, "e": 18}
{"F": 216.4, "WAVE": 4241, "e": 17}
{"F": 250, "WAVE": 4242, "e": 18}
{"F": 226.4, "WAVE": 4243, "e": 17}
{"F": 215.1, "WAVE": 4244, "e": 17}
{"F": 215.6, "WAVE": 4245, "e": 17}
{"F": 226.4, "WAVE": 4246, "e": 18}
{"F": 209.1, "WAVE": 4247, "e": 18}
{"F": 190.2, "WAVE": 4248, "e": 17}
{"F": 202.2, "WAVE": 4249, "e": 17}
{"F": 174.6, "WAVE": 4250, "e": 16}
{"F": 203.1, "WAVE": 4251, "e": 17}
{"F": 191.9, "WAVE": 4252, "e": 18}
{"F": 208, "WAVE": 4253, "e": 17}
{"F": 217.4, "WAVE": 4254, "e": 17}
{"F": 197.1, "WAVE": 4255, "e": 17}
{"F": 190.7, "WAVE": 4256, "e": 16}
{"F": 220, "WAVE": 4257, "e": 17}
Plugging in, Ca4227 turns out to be 1.5 Angstrom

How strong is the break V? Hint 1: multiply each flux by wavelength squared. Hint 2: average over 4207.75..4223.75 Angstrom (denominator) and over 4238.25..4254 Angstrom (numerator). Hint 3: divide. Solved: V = 1.04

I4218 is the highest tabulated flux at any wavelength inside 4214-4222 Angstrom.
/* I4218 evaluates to 211.4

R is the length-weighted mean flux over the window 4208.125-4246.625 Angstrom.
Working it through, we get 201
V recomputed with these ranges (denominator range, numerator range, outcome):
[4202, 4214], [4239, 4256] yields 1.05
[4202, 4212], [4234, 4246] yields 1.07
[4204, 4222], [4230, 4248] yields 1.03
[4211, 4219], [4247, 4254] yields 0.99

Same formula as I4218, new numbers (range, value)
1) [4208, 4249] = 250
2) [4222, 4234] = 206.2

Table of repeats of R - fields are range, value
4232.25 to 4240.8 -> 200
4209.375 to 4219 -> 205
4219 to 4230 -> 183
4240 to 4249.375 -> 216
